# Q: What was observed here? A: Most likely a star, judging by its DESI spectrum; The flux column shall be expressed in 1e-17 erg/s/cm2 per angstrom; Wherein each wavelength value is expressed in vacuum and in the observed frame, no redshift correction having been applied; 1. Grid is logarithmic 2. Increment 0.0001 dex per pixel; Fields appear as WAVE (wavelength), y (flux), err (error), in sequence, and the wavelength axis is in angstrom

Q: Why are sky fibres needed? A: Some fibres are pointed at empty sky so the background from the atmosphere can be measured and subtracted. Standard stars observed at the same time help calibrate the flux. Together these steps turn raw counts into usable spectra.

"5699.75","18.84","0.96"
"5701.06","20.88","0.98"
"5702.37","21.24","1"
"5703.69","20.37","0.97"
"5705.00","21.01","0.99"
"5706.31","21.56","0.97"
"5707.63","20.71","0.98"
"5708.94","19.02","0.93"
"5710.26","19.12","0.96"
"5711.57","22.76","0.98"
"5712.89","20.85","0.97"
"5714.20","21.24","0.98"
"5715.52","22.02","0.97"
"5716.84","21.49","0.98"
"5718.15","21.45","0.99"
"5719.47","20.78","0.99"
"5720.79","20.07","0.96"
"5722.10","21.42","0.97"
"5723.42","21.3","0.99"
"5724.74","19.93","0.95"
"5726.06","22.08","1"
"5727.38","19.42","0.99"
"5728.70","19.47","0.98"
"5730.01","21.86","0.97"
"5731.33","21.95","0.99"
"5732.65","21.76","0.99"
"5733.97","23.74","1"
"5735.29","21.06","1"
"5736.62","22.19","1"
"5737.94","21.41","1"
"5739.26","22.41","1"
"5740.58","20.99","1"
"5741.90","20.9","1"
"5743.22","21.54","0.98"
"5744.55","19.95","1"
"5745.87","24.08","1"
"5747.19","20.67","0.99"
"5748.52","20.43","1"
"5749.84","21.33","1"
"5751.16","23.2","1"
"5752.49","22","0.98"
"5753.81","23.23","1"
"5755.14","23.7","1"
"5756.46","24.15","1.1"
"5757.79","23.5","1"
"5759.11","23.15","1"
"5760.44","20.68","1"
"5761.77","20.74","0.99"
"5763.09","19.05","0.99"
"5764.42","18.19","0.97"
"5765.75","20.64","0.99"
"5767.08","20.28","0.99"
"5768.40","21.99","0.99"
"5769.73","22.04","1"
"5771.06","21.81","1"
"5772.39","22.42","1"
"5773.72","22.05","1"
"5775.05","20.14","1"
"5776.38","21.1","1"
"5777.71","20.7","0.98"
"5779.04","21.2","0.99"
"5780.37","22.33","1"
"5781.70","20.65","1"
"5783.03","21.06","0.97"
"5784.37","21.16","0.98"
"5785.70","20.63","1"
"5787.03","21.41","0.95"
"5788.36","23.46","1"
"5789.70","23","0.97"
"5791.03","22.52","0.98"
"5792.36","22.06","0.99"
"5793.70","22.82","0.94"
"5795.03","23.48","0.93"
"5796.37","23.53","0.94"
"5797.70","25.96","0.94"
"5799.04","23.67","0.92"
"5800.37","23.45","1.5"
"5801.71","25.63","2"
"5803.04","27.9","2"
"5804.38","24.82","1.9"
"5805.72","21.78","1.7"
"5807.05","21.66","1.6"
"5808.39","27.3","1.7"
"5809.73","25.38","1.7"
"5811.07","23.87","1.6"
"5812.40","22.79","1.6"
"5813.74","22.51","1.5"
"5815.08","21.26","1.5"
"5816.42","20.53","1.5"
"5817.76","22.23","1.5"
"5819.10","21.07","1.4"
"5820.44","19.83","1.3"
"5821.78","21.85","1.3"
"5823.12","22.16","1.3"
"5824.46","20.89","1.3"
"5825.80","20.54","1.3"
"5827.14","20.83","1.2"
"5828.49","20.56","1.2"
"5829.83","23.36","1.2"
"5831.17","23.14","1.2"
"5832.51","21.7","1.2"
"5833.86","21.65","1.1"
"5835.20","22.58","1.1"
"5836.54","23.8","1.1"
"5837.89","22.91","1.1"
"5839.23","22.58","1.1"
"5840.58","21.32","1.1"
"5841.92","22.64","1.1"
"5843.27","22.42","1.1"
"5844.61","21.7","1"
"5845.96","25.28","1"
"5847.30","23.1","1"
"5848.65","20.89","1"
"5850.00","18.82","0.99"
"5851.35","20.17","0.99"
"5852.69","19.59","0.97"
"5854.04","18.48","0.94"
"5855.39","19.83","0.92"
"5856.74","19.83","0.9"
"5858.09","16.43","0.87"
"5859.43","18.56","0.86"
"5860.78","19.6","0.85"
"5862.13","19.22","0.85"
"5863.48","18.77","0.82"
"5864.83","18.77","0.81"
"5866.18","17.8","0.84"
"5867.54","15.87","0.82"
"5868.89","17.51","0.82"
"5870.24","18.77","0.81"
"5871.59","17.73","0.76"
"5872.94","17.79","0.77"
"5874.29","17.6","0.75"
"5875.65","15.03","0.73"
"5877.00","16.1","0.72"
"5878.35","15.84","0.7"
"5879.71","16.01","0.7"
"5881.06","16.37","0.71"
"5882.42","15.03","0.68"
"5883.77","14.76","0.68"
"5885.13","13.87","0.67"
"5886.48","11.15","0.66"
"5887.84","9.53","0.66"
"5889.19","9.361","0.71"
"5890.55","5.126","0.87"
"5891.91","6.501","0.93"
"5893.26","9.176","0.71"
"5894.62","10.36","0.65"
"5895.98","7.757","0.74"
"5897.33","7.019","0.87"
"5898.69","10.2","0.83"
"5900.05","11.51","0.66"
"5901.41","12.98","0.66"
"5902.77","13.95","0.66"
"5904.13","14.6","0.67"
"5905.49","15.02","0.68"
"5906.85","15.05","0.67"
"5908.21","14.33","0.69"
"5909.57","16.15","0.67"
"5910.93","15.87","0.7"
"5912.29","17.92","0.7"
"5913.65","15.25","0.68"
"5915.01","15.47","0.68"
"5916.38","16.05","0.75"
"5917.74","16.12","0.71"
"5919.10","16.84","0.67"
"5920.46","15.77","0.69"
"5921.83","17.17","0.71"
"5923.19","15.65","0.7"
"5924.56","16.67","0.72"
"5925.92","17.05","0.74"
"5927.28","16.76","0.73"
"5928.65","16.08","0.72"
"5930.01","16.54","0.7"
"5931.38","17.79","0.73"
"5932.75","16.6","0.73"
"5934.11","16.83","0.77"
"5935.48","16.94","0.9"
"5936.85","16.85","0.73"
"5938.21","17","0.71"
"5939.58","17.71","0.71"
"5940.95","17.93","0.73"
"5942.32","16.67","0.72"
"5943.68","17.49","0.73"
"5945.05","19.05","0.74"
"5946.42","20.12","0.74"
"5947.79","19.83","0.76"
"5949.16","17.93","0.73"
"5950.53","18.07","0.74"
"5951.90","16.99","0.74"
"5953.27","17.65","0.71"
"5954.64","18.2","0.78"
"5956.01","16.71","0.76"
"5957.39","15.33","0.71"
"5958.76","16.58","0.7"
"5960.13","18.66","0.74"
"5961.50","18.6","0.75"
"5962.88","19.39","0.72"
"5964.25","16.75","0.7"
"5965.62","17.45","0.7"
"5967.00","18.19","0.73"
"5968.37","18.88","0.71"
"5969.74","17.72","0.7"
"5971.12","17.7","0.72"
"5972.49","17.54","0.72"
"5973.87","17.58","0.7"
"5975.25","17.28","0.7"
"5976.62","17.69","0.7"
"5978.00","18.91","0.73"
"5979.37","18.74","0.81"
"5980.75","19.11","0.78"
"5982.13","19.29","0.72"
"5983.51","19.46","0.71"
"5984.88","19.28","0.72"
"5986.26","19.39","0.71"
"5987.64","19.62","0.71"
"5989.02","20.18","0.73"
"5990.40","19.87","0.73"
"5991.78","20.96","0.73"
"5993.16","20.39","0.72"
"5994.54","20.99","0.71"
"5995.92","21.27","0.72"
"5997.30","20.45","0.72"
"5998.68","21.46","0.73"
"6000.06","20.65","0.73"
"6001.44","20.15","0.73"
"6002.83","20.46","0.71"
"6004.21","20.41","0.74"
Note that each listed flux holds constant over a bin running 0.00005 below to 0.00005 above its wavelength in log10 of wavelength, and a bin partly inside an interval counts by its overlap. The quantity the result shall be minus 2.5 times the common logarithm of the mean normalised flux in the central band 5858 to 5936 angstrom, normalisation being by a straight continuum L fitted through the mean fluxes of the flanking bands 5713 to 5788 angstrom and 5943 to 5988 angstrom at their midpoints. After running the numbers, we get 0.27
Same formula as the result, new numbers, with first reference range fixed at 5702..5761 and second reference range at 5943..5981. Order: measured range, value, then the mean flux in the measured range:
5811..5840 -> -0.09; 21.9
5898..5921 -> 0.25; 14.9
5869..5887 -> 0.21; 15.9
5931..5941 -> 0.08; 17.1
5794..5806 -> -0.20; 24.5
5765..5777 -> -0.02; 21.4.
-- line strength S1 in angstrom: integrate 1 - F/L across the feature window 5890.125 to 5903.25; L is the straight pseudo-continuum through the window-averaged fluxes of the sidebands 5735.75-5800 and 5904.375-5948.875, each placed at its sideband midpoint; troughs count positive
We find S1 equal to 6.10 angstrom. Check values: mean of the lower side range 21.9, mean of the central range 9.47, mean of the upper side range 16.8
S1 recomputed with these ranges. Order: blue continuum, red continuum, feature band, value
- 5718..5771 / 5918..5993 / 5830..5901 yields 8.8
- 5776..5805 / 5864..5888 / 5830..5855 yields -4.2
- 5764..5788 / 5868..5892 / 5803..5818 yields -3.5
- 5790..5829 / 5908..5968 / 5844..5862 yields 0.7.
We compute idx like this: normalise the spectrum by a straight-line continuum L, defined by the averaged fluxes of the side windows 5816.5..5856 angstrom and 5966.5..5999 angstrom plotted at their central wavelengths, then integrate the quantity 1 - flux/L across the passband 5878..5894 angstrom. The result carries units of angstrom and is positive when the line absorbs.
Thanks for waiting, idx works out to 6.9 angstrom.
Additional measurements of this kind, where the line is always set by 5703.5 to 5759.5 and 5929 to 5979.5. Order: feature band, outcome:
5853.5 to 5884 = 2.7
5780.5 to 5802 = -2.3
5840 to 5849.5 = -1.4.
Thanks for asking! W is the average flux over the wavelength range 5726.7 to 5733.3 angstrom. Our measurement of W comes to 20.9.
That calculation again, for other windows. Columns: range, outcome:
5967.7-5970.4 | 18.3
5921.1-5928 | 16.6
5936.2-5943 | 17.2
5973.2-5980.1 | 18.1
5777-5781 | 21.4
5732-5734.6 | 22.7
